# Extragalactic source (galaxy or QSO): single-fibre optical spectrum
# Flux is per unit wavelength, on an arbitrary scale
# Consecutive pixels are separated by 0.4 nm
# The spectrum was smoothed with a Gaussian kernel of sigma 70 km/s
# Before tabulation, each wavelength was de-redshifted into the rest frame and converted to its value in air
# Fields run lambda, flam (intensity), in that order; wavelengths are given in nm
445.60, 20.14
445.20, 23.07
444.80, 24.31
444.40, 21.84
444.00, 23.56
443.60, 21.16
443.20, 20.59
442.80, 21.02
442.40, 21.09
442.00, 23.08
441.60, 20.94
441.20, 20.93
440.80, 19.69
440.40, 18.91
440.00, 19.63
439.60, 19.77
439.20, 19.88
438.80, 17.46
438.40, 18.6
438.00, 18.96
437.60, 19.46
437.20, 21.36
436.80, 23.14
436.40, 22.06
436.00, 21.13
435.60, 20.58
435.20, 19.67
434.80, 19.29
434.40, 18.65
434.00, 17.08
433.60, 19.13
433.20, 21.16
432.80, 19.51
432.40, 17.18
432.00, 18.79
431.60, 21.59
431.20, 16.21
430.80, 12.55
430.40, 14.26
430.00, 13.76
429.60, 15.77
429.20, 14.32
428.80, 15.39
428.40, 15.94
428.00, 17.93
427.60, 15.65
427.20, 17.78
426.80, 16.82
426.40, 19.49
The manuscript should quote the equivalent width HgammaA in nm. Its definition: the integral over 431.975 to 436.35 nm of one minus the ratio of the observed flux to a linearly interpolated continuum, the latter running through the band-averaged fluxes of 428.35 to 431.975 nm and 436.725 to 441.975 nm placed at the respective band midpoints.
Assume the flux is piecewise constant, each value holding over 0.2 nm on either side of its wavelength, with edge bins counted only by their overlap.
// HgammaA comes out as -0.468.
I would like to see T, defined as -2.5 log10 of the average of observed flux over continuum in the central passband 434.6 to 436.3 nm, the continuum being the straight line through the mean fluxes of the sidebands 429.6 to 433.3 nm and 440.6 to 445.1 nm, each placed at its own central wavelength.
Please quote -0.09 mag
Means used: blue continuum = 17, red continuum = 21.7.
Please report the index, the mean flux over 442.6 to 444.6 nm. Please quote 21.6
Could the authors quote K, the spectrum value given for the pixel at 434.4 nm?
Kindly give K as 18.65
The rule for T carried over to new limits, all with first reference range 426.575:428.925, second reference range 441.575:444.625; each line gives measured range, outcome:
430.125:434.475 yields 0.027 mag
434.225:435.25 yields -0.010 mag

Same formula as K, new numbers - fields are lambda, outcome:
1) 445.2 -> 23.07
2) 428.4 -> 15.94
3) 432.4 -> 17.18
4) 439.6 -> 19.77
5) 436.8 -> 23.14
